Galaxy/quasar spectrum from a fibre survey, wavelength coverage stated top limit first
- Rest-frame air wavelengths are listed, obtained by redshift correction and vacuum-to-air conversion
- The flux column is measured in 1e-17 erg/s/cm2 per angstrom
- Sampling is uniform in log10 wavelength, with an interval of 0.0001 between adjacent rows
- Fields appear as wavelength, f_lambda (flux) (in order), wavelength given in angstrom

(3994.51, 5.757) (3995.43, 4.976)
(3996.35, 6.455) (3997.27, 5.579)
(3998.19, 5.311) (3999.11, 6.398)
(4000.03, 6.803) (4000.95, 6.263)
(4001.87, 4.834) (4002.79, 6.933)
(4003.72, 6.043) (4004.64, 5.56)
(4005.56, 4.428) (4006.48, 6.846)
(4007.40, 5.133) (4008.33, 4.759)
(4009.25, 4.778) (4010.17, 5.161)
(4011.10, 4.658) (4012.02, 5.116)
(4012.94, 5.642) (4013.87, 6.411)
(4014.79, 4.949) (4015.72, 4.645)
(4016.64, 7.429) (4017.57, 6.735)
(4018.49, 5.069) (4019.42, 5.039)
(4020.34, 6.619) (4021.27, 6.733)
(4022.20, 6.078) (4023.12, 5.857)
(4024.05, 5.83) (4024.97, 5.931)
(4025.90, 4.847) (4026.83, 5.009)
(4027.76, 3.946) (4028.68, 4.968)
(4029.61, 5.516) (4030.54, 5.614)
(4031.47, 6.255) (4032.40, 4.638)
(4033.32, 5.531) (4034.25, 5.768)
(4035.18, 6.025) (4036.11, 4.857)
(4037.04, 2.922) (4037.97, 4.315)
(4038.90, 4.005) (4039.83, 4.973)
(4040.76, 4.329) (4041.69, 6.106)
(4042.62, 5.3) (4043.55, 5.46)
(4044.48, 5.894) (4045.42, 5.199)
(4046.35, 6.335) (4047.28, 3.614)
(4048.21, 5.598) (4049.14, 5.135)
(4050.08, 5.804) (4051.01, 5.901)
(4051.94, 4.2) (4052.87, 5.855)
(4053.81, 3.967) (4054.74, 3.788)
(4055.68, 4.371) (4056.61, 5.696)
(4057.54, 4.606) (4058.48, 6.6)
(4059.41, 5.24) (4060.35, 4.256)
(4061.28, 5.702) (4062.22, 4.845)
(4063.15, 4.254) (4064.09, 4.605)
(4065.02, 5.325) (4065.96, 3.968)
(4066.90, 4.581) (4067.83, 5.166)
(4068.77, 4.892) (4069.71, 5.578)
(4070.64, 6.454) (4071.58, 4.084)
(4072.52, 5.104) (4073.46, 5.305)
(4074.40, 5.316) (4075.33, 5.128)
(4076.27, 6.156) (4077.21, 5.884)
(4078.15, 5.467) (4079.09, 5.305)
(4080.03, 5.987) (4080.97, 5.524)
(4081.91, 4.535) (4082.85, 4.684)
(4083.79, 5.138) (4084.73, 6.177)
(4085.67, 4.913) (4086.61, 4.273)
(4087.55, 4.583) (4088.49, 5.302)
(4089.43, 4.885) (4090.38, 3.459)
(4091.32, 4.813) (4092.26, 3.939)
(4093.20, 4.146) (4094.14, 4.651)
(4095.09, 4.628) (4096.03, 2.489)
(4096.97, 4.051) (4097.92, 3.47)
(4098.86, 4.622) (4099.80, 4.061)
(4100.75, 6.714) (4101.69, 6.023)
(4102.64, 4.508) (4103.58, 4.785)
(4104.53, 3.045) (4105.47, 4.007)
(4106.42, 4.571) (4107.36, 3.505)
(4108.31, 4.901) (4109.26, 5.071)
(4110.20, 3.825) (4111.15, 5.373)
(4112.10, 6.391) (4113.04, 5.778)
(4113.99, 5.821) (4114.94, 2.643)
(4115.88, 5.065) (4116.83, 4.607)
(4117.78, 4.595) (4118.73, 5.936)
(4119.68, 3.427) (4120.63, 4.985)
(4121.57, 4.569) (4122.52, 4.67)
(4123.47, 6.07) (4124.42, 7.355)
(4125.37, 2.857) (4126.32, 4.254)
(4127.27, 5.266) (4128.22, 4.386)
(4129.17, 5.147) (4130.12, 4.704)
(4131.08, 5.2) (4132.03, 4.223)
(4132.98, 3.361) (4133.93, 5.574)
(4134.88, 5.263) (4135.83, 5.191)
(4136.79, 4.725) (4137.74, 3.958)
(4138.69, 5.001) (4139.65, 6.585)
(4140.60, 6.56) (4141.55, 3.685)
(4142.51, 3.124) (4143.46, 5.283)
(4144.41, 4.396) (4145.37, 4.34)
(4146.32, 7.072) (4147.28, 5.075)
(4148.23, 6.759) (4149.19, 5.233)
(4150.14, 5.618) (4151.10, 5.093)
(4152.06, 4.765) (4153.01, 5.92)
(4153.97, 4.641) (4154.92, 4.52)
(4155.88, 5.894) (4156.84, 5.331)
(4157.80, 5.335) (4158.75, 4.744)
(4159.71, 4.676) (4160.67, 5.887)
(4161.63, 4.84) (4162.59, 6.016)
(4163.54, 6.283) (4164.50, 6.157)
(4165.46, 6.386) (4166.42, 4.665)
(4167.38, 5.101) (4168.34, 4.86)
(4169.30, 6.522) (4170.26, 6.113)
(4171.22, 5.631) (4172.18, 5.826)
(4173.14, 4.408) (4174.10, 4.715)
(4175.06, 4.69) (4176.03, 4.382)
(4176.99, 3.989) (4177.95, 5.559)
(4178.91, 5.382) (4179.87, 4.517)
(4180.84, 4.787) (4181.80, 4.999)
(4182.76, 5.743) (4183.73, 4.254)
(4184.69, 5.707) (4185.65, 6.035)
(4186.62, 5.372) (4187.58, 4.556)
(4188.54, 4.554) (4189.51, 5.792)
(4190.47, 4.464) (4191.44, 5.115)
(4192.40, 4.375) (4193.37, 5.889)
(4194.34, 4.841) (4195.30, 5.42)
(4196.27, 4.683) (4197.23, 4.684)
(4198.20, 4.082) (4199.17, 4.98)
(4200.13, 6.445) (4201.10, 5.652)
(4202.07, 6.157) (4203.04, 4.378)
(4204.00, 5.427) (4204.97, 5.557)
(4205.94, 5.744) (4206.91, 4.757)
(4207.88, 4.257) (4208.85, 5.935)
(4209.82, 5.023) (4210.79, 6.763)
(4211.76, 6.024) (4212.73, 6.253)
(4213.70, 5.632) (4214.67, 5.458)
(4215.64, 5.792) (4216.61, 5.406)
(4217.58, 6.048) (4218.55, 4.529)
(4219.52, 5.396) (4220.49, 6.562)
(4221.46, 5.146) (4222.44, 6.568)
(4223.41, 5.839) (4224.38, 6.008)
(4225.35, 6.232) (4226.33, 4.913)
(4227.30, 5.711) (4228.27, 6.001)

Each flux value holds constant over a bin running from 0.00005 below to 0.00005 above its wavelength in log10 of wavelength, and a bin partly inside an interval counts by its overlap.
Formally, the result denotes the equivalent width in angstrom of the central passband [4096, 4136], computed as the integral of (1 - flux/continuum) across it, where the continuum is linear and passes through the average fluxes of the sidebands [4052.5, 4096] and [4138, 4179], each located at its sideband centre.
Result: 3.0 angstrom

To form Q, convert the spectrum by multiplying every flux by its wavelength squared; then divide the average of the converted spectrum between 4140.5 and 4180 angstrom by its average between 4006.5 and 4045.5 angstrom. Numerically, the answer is 1.04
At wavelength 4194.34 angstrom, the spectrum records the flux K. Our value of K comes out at 4.841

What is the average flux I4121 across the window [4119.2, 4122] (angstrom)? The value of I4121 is 4.34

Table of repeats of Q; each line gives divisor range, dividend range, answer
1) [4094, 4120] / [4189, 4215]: 1.21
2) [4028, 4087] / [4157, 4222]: 1.10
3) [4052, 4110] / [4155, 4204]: 1.13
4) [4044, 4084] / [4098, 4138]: 0.95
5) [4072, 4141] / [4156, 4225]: 1.15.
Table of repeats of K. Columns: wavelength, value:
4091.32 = 4.813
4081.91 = 4.535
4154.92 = 4.52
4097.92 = 3.47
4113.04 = 5.778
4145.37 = 4.34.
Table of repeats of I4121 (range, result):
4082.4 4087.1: 5.04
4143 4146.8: 5.27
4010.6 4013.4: 5.14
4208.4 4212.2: 5.93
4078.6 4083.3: 5.21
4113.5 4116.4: 4.52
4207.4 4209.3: 5.08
